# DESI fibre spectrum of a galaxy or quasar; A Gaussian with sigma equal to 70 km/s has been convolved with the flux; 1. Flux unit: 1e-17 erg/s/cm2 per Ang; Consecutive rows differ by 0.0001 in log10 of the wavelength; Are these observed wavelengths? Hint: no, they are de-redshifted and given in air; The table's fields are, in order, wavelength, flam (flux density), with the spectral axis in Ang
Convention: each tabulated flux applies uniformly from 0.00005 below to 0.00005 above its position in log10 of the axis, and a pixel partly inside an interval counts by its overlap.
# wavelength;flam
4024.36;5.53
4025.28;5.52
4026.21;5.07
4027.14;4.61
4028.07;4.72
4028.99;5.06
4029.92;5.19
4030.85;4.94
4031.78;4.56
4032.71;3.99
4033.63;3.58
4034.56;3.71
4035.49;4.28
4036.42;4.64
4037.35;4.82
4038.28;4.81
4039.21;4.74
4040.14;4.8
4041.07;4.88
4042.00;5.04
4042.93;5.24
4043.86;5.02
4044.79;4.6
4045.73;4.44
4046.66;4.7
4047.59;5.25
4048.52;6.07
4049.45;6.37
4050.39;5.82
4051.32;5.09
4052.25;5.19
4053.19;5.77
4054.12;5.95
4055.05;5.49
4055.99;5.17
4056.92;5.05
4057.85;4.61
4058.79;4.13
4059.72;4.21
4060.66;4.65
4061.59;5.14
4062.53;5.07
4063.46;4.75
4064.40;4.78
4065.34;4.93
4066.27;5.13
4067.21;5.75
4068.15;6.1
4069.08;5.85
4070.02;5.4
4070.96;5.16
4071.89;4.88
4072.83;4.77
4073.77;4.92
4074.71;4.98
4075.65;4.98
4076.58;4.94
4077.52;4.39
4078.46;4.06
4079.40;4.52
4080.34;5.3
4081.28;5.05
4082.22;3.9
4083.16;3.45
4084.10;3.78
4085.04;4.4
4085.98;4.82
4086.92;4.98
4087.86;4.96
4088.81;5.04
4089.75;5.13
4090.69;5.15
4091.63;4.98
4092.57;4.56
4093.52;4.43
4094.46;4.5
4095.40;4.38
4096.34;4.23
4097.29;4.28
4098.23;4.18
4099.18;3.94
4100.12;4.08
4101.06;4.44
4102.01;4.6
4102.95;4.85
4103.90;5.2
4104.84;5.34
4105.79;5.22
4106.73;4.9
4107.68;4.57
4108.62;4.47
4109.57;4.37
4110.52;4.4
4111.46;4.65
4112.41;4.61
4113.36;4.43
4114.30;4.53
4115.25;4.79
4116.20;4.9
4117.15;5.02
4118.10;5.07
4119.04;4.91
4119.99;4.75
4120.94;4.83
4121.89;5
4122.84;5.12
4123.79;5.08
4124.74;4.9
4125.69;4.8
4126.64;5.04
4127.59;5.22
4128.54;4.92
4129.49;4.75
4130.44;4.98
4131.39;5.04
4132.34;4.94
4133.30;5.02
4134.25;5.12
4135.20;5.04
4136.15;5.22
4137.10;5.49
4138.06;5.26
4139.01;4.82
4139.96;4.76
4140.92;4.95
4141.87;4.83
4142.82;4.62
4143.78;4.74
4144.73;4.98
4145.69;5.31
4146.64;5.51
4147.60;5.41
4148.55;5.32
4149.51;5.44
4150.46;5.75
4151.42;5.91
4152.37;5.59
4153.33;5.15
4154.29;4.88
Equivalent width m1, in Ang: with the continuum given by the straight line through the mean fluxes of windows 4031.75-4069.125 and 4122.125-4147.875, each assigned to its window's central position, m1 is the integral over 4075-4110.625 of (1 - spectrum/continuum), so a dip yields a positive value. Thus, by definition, 2.8 Ang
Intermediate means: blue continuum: 4.98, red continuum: 5.03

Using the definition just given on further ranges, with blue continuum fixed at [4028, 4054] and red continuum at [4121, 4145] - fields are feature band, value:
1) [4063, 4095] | 0.7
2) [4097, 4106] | 0.7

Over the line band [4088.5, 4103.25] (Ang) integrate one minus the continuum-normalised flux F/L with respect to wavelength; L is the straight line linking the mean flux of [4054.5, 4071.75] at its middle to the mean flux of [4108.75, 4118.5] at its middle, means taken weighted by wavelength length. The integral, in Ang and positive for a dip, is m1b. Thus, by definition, 0.8 Ang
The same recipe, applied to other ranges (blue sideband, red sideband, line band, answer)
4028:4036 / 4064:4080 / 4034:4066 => -1.8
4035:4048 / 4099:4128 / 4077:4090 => 0.7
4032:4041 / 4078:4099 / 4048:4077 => -4.7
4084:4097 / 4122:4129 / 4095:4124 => 1.1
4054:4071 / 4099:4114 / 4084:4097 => 0.3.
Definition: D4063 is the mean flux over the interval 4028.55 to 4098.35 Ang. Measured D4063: 4.85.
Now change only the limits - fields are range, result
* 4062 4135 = 4.8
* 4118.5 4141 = 5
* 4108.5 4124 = 4.76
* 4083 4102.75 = 4.51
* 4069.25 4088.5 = 4.7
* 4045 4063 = 5.16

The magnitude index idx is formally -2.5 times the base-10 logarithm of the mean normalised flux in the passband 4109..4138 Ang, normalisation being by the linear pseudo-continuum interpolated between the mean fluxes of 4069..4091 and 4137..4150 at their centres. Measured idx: 0.02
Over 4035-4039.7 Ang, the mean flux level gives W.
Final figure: 4.65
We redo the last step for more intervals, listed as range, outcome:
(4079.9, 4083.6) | 4.43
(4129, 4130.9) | 4.87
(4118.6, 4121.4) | 4.82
